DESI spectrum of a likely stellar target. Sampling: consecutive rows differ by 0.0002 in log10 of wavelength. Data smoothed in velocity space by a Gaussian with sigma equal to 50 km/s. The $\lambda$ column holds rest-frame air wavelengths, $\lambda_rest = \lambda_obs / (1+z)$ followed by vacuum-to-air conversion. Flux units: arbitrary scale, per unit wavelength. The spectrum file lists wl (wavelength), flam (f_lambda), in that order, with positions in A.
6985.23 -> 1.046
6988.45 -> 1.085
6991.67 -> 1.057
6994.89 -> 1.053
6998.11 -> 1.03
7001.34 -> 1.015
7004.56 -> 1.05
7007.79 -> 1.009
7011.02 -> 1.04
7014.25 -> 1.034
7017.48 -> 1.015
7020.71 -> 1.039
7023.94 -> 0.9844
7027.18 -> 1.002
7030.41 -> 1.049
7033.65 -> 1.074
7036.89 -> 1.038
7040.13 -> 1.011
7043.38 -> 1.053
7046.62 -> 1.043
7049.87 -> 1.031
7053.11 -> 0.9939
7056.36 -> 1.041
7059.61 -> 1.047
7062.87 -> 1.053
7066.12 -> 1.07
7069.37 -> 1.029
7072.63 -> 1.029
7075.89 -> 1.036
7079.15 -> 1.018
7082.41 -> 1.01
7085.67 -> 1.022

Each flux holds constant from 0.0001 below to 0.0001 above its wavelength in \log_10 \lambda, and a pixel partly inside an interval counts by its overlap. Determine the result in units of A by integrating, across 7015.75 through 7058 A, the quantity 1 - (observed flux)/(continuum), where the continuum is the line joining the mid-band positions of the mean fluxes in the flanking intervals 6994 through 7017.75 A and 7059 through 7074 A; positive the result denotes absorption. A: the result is 0.4 A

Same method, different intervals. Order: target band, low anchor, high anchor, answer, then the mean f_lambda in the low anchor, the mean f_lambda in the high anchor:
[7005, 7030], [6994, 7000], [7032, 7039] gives 0.6 A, 1.04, 1.05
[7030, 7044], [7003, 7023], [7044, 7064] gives -0.2 A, 1.03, 1.04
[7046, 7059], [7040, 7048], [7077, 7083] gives 0.1 A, 1.04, 1.02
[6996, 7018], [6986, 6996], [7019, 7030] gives 0.2 A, 1.06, 1.01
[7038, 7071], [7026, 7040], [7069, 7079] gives -0.1 A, 1.04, 1.03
